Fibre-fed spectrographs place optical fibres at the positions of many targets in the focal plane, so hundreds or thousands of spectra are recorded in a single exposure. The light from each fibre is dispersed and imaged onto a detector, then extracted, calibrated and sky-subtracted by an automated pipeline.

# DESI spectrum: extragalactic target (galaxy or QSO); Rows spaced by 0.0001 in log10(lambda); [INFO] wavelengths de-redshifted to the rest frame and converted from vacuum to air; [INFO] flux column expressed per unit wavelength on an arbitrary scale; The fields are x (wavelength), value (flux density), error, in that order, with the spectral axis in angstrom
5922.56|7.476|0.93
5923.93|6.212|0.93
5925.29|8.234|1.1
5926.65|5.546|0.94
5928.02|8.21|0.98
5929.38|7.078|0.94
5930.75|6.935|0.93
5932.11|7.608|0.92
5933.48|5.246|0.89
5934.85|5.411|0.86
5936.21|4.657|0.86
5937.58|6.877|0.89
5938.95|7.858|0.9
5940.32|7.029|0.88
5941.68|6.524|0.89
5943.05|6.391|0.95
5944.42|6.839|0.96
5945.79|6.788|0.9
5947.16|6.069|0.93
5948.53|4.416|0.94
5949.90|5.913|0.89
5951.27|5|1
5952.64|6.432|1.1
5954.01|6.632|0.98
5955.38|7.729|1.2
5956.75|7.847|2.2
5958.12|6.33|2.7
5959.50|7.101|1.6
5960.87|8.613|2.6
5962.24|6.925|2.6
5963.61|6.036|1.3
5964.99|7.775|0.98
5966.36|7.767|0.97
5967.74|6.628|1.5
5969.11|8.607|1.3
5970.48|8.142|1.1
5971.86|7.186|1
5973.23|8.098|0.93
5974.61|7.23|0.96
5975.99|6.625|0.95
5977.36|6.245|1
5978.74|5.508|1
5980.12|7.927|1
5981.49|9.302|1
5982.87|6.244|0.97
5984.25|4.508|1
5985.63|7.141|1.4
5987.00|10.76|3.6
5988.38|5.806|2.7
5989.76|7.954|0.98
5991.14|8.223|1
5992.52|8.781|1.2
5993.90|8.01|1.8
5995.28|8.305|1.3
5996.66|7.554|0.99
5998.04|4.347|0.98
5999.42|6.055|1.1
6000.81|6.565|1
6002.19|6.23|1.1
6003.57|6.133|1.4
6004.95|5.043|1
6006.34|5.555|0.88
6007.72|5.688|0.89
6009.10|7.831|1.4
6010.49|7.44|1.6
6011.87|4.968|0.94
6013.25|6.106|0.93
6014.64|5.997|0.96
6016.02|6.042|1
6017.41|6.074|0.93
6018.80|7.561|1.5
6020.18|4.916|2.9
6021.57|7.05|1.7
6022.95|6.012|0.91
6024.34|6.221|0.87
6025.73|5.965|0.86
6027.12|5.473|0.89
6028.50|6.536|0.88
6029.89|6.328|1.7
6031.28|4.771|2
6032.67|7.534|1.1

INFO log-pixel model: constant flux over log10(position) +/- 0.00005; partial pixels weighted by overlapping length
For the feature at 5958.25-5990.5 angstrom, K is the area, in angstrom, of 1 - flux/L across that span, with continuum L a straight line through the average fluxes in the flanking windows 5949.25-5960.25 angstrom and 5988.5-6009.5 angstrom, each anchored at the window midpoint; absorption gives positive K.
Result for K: -2.9 angstrom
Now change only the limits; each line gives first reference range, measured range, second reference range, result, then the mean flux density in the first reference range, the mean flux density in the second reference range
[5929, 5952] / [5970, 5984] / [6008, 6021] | -1.9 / 6.26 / 6.31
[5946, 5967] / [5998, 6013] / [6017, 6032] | 0.5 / 6.71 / 6.08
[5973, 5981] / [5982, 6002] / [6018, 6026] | -1.3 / 6.93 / 6.3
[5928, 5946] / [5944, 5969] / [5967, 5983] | 0.9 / 6.62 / 7.35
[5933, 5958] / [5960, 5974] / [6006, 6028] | -2.9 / 6.32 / 6.2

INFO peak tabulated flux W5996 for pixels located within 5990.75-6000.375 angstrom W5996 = 8.781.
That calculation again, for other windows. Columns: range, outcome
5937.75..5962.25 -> 8.613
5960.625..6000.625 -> 10.76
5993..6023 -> 8.305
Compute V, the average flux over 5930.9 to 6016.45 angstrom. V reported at 6.79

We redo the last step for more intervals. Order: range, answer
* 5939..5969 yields 6.77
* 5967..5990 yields 7.28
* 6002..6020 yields 6.17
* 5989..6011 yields 6.85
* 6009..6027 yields 6.24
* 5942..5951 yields 6.03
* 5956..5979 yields 7.25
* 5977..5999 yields 7.29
